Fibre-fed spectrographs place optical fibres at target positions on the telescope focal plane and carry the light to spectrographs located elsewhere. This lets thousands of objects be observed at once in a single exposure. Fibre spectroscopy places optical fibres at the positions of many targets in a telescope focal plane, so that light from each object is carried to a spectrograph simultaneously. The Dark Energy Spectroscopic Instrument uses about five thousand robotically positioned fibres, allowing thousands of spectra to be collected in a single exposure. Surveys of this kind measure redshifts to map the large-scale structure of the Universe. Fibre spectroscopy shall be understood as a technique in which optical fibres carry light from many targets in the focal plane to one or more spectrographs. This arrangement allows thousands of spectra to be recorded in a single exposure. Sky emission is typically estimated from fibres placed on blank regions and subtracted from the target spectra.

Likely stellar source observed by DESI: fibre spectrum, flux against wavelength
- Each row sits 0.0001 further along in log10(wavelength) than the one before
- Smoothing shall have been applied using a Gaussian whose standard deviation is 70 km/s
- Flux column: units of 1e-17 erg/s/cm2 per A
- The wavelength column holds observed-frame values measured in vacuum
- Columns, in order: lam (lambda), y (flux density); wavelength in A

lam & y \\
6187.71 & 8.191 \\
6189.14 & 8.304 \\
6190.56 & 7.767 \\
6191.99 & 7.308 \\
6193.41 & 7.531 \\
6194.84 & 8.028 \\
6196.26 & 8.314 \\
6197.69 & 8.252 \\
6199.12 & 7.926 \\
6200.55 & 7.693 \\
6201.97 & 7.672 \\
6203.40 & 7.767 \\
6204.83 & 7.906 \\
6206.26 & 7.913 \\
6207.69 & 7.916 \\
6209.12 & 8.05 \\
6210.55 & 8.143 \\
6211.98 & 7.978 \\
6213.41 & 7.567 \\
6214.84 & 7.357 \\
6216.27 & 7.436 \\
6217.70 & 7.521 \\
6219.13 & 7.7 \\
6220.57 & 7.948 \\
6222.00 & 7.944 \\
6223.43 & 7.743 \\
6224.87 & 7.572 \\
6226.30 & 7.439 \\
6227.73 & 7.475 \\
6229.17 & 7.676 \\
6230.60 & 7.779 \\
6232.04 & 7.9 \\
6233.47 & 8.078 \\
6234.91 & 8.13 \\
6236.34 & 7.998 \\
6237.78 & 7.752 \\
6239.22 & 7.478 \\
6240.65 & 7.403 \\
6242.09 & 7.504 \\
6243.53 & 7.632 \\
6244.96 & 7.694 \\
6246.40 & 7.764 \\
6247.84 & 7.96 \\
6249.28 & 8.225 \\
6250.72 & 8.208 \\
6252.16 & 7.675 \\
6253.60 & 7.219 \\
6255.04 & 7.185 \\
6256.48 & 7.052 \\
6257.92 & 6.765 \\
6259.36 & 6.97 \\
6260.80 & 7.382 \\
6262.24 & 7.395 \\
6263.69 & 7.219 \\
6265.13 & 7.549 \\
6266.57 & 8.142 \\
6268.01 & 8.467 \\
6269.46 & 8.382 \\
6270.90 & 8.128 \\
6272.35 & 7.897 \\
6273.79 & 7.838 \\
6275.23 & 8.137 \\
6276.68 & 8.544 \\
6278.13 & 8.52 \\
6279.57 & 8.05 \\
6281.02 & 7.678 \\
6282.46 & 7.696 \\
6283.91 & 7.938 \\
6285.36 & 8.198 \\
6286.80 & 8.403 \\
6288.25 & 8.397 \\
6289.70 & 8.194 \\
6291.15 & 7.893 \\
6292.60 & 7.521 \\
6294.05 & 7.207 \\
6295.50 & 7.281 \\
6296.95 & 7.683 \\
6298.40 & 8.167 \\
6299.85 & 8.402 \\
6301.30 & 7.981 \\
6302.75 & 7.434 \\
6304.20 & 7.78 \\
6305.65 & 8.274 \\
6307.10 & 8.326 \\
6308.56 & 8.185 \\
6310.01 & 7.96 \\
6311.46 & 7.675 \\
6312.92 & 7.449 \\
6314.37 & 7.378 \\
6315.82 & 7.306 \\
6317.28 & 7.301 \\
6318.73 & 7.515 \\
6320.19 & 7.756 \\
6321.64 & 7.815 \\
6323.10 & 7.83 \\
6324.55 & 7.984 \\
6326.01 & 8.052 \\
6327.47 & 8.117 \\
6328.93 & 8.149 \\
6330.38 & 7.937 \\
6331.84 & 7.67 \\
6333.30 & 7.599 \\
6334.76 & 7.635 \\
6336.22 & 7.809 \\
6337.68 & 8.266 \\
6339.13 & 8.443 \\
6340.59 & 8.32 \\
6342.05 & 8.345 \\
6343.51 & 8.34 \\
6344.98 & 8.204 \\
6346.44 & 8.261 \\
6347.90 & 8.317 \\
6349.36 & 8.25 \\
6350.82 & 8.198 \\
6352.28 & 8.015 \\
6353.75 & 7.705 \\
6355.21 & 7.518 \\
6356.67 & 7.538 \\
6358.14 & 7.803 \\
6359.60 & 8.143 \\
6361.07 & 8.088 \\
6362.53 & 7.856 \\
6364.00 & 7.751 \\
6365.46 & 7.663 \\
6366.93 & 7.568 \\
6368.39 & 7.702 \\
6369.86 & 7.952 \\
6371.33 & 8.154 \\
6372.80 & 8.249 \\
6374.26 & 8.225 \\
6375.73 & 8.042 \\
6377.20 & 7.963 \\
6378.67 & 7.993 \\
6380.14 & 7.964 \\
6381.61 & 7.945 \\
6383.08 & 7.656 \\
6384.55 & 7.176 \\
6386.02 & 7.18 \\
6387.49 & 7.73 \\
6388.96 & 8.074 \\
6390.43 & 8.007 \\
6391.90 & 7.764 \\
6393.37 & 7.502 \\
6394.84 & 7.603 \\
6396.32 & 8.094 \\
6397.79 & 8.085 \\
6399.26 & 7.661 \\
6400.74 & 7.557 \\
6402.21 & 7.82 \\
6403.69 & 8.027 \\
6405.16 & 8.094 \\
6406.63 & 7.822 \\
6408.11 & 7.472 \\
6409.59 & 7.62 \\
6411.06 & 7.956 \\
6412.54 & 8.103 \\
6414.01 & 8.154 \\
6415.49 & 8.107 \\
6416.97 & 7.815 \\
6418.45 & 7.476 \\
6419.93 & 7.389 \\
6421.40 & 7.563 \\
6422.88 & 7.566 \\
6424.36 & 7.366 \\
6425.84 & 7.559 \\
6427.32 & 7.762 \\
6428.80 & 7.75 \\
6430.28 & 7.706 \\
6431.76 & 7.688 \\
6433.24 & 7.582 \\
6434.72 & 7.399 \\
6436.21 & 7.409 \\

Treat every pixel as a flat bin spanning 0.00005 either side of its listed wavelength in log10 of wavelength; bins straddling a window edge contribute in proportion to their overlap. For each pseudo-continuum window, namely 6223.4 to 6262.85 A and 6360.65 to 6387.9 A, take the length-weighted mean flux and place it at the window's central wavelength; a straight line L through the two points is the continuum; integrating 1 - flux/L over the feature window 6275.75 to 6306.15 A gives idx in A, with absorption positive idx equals -1.1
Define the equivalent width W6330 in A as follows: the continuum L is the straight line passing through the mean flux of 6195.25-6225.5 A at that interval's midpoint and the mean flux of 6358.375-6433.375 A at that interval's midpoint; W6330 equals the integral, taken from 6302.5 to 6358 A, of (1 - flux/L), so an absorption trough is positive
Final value -0.7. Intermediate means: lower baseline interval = 7.83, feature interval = 7.92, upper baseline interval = 7.8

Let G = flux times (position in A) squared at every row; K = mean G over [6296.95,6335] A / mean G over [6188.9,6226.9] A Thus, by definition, 1.0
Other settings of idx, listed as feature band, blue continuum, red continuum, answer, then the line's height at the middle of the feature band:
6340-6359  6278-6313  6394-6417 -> -0.4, 7.9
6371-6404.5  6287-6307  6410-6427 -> -0.3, 7.77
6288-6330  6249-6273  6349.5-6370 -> -0.5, 7.73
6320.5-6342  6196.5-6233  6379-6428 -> -0.6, 7.76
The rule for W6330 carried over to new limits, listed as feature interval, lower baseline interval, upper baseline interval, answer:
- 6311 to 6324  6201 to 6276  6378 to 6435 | 0.3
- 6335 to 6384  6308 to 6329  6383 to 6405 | -1.6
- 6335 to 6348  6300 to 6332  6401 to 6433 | -0.7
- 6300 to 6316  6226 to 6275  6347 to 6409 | -0.1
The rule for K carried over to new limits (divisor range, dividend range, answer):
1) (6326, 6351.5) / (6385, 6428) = 0.98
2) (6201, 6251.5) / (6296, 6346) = 1.05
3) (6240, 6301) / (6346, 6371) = 1.04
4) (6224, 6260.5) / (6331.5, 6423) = 1.08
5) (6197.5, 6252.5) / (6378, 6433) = 1.05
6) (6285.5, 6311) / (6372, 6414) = 1.02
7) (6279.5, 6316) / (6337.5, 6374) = 1.04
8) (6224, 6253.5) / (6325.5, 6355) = 1.08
